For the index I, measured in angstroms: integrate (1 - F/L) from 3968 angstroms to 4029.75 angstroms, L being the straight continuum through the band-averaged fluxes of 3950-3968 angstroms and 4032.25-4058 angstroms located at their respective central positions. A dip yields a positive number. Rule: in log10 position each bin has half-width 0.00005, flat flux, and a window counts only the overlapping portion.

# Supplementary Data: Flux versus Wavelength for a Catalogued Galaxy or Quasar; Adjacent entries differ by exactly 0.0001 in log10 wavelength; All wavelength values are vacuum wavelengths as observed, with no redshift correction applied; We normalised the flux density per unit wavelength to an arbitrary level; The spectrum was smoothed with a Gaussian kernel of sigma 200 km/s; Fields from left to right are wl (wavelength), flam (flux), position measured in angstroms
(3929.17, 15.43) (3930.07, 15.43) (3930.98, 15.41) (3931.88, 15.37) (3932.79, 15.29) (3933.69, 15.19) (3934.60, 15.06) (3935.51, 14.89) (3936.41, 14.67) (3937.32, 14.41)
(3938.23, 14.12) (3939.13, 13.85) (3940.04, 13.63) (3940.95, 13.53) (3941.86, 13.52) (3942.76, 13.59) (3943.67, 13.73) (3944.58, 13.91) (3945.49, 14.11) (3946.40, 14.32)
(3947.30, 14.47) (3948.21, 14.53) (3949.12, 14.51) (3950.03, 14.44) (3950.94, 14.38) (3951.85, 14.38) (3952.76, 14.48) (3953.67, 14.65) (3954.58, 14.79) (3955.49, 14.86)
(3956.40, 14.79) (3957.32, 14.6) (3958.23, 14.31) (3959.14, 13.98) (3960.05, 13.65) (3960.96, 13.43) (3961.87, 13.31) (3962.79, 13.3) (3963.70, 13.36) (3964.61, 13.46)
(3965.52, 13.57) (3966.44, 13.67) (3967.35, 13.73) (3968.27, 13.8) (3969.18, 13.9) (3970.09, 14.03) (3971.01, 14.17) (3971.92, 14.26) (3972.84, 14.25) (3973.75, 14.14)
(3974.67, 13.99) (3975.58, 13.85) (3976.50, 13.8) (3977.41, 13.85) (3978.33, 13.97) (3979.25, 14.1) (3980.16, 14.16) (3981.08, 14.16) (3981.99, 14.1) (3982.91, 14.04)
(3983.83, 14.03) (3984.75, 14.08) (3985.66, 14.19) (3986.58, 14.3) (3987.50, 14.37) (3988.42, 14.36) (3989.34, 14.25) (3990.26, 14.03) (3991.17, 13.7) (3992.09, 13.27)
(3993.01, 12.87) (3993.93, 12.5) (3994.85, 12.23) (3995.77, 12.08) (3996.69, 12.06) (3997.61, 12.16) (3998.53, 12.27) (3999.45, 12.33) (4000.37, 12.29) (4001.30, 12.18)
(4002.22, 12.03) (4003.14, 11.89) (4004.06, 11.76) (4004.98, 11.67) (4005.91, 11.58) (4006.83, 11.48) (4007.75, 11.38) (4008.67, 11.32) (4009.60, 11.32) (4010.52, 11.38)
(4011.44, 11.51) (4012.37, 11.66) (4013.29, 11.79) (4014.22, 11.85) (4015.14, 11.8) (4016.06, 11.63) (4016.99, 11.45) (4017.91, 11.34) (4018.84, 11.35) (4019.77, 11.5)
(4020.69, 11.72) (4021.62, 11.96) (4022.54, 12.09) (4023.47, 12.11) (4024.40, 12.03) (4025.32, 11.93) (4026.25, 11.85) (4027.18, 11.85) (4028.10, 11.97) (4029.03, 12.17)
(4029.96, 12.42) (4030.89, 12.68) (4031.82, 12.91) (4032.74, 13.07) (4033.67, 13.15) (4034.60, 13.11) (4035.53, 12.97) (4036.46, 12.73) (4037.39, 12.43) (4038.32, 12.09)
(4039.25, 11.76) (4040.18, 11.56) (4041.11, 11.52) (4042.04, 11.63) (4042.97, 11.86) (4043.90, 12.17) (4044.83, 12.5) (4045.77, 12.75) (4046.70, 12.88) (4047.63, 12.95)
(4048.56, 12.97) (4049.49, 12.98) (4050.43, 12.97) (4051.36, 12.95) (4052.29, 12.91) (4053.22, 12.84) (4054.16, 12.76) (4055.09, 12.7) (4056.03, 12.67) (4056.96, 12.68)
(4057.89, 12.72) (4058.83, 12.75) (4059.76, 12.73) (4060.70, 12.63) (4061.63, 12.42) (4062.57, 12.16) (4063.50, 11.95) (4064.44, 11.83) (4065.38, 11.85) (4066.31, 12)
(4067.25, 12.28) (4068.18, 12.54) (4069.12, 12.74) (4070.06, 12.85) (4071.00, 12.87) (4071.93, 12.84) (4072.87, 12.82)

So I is 3.0 angstroms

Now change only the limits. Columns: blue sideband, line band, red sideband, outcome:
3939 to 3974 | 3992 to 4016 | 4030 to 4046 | 2.13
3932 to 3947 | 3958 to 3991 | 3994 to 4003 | -2.34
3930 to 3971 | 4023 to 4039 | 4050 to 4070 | 0.68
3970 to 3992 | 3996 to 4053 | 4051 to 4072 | 4.83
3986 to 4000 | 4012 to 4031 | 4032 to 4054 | 1.41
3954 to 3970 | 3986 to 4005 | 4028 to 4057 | 0.76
